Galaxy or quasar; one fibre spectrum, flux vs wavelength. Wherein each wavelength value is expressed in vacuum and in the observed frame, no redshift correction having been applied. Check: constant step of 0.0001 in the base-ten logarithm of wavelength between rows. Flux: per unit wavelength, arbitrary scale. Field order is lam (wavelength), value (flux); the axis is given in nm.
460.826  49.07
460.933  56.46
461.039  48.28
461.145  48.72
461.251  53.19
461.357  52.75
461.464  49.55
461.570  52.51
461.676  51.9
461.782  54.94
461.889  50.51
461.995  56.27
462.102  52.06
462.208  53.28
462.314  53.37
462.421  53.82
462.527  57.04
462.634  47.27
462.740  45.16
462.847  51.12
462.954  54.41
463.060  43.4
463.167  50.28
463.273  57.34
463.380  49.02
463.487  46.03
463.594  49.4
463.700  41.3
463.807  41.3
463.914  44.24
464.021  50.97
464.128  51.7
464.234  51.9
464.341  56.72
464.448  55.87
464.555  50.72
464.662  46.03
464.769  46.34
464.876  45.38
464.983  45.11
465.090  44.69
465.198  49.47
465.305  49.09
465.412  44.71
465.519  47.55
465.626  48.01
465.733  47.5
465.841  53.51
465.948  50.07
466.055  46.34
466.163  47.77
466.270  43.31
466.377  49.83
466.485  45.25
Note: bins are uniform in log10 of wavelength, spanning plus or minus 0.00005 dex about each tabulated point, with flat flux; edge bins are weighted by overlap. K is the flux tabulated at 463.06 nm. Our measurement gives 43.4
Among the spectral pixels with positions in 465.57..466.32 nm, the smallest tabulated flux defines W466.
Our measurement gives 43.31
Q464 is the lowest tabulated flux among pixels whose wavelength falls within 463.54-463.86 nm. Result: 41.3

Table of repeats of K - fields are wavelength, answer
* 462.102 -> 52.06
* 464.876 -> 45.38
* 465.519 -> 47.55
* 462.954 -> 54.41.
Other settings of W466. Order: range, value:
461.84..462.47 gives 50.51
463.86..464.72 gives 44.24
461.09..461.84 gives 48.72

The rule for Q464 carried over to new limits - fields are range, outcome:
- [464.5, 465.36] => 44.69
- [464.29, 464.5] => 55.87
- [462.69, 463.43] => 43.4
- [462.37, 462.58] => 53.82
